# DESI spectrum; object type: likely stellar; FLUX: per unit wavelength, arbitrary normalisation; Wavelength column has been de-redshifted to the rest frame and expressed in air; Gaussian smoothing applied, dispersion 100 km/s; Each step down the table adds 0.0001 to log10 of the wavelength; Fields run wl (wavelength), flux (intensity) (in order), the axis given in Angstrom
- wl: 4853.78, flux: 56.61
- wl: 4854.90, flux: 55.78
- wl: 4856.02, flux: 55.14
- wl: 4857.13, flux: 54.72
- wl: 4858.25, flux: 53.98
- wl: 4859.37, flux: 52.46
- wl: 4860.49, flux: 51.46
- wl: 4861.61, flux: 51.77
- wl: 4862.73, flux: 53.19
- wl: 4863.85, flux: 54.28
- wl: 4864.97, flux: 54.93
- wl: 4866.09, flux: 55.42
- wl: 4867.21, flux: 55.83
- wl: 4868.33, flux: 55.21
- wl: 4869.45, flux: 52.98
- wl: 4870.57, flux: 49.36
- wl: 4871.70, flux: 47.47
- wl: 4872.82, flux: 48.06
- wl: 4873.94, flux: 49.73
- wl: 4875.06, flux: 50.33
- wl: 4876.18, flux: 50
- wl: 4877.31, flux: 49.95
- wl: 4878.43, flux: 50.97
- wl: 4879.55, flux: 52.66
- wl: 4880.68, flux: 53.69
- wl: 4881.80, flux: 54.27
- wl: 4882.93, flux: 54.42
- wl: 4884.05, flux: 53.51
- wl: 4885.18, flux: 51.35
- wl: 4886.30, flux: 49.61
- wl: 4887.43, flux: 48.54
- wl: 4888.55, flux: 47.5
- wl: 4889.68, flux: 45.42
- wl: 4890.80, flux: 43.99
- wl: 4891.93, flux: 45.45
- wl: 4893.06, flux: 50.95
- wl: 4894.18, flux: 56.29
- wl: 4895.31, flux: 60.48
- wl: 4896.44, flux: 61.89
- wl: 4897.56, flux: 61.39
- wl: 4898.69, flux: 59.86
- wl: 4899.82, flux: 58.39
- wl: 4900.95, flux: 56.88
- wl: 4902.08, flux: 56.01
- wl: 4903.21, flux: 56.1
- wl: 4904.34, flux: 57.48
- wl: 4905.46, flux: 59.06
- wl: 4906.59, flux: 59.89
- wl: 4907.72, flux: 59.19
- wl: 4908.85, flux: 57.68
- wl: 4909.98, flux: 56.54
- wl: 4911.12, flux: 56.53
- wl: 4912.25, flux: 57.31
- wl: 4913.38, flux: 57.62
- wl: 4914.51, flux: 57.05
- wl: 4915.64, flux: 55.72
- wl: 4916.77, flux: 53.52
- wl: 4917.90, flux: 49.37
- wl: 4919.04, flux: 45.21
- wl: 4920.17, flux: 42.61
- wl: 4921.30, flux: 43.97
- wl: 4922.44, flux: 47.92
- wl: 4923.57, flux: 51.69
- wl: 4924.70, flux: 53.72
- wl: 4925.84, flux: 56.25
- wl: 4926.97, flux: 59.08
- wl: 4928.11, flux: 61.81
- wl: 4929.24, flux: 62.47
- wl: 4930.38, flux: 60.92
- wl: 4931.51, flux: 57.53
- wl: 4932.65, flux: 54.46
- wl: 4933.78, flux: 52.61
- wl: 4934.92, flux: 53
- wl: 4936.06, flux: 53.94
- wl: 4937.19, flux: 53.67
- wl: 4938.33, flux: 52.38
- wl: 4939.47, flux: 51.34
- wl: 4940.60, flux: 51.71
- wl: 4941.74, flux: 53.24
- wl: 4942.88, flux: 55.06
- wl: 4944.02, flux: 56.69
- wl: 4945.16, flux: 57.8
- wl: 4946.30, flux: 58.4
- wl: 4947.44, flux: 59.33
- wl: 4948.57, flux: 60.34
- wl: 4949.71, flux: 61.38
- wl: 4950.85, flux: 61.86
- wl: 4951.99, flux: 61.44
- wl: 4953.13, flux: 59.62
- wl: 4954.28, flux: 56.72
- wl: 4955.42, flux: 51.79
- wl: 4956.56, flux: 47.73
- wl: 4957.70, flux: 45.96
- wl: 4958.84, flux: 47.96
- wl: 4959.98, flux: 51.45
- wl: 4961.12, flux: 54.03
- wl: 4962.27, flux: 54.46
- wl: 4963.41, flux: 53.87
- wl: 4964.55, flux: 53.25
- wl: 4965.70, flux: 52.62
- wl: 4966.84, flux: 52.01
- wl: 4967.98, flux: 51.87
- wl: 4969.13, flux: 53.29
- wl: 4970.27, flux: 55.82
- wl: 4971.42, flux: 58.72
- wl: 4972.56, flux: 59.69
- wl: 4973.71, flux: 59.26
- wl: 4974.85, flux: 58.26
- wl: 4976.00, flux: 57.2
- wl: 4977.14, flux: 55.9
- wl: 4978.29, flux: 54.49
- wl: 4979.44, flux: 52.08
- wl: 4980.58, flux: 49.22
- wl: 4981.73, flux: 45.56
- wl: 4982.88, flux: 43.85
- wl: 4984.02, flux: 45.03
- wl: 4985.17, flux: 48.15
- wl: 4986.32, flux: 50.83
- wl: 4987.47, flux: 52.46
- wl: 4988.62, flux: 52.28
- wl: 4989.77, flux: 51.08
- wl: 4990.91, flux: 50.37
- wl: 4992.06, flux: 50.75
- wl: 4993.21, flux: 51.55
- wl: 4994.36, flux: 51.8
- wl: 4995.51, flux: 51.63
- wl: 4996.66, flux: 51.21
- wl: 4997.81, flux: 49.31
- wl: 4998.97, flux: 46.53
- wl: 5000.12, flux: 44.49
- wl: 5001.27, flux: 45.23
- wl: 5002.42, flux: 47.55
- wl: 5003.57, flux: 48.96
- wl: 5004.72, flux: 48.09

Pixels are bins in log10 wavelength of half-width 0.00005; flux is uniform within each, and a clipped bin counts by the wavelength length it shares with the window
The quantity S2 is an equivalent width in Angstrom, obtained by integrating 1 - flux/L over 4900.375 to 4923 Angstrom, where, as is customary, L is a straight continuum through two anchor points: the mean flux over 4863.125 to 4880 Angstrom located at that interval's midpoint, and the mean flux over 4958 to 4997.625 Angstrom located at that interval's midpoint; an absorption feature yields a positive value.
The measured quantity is -1.0 Angstrom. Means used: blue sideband 51.8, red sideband 52.3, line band 54.3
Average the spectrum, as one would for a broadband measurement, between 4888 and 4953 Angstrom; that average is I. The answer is 55.3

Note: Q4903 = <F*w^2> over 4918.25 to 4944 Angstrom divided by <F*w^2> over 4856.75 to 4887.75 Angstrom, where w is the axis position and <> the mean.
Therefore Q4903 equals 1.0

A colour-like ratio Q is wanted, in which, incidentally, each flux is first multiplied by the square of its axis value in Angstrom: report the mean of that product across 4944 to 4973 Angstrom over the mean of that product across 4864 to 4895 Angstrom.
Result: 1.1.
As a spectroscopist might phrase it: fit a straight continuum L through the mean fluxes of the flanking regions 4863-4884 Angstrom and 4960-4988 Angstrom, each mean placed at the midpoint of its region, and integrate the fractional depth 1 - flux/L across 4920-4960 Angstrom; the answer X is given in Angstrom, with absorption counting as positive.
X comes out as -1.6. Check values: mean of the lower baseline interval 52.2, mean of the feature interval 54.8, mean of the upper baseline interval 53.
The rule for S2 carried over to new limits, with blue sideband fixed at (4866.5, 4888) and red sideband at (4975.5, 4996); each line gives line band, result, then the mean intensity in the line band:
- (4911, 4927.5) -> -0.4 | 52.4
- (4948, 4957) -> -1.2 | 57.8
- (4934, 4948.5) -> -1.1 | 54.9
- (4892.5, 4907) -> -1.9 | 58.1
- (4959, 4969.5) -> -0.4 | 52.8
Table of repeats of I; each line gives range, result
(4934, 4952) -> 56.1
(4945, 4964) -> 55.5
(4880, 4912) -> 54.7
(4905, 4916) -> 57.7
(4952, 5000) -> 52.2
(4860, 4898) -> 52.1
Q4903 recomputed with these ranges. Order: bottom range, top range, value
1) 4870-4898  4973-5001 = 1.03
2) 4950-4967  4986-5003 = 0.94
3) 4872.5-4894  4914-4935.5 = 1.09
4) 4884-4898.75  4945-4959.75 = 1.10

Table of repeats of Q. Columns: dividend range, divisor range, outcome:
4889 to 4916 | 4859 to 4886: 1.09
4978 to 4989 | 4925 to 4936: 0.88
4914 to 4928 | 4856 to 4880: 1.01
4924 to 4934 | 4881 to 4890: 1.16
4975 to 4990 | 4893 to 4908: 0.90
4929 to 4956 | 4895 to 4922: 1.03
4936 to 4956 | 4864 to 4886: 1.12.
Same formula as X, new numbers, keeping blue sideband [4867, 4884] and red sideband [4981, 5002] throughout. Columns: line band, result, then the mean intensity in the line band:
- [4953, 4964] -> -0.51 Angstrom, 52.1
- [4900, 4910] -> -1.33 Angstrom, 57.8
